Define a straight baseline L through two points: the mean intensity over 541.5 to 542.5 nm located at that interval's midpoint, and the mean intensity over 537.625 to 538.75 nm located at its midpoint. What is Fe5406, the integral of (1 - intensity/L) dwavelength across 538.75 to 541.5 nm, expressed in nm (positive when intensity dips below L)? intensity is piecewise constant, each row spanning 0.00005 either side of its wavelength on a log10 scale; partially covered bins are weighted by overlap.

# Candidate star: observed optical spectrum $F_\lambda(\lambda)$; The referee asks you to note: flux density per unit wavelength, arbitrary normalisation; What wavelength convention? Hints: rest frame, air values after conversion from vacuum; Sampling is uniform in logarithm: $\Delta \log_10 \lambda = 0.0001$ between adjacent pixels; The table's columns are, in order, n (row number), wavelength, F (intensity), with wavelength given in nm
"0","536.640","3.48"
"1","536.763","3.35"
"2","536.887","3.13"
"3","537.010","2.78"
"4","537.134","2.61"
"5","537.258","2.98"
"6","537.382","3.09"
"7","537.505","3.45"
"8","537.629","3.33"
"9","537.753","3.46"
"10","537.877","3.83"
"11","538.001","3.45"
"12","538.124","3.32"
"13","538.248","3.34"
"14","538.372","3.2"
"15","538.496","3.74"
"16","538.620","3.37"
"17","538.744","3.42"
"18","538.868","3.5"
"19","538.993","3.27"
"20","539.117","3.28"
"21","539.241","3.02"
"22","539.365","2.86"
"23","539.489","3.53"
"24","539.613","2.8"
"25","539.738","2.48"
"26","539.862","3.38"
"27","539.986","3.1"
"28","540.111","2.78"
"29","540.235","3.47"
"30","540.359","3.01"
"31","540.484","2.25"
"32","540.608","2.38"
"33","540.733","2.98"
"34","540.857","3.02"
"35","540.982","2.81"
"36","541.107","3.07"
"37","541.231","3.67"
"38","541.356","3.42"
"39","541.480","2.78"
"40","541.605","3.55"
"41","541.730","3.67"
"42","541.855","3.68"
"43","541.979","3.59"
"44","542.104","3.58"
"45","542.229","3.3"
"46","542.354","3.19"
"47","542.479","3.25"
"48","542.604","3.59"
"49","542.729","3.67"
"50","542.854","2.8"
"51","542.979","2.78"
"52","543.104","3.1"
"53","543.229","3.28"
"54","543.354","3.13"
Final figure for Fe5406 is 0.32 nm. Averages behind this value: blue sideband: 3.45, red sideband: 3.45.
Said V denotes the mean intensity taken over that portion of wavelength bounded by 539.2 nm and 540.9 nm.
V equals 2.93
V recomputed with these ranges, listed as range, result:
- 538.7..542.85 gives 3.19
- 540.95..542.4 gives 3.37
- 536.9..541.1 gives 3.13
